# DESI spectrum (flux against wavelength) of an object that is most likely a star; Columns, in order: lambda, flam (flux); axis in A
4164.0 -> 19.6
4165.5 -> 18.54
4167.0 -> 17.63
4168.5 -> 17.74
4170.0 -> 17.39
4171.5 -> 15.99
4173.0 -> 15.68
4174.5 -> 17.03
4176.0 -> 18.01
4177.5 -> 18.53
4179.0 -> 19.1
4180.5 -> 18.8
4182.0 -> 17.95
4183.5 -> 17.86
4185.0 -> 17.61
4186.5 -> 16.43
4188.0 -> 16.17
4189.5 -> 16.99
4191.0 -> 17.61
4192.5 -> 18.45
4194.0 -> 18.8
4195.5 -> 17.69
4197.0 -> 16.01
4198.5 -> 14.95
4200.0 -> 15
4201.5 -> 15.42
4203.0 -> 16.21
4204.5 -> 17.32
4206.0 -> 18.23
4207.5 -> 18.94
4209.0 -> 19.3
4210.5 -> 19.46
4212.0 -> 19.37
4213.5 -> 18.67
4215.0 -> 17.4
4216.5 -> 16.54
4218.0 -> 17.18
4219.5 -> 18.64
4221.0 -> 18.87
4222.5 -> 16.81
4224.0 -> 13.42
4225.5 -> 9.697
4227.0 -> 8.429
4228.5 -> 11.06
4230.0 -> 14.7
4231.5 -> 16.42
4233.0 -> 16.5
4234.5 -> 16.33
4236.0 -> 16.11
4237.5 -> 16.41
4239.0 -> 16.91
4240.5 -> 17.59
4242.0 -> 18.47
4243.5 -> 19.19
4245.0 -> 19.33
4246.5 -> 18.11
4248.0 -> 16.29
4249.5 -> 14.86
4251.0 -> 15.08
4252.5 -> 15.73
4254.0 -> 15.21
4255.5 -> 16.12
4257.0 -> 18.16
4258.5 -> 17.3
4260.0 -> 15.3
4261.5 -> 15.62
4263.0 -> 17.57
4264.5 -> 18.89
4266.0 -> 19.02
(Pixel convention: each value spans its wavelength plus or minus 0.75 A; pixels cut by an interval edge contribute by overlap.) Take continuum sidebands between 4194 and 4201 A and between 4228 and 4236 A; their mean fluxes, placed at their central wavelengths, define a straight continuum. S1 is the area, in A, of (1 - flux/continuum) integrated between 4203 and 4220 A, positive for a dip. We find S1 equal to -2.6 A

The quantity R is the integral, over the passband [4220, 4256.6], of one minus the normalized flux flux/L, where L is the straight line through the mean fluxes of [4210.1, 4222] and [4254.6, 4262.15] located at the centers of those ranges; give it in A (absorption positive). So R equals 3.2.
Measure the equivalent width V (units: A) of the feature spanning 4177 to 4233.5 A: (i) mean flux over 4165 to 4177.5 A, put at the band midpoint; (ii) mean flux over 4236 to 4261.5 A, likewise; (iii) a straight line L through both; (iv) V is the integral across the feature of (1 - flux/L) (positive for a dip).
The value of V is 1.16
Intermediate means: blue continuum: 17.3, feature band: 16.7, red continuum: 16.8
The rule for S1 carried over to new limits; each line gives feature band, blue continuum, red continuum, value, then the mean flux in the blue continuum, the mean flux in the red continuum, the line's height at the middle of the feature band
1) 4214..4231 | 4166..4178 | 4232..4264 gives 2.1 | 17.3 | 16.8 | 16.9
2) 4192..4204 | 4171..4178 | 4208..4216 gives 1.0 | 17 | 18.8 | 18.1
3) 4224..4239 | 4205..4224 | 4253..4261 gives 2.8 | 18.1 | 16.4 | 17.4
